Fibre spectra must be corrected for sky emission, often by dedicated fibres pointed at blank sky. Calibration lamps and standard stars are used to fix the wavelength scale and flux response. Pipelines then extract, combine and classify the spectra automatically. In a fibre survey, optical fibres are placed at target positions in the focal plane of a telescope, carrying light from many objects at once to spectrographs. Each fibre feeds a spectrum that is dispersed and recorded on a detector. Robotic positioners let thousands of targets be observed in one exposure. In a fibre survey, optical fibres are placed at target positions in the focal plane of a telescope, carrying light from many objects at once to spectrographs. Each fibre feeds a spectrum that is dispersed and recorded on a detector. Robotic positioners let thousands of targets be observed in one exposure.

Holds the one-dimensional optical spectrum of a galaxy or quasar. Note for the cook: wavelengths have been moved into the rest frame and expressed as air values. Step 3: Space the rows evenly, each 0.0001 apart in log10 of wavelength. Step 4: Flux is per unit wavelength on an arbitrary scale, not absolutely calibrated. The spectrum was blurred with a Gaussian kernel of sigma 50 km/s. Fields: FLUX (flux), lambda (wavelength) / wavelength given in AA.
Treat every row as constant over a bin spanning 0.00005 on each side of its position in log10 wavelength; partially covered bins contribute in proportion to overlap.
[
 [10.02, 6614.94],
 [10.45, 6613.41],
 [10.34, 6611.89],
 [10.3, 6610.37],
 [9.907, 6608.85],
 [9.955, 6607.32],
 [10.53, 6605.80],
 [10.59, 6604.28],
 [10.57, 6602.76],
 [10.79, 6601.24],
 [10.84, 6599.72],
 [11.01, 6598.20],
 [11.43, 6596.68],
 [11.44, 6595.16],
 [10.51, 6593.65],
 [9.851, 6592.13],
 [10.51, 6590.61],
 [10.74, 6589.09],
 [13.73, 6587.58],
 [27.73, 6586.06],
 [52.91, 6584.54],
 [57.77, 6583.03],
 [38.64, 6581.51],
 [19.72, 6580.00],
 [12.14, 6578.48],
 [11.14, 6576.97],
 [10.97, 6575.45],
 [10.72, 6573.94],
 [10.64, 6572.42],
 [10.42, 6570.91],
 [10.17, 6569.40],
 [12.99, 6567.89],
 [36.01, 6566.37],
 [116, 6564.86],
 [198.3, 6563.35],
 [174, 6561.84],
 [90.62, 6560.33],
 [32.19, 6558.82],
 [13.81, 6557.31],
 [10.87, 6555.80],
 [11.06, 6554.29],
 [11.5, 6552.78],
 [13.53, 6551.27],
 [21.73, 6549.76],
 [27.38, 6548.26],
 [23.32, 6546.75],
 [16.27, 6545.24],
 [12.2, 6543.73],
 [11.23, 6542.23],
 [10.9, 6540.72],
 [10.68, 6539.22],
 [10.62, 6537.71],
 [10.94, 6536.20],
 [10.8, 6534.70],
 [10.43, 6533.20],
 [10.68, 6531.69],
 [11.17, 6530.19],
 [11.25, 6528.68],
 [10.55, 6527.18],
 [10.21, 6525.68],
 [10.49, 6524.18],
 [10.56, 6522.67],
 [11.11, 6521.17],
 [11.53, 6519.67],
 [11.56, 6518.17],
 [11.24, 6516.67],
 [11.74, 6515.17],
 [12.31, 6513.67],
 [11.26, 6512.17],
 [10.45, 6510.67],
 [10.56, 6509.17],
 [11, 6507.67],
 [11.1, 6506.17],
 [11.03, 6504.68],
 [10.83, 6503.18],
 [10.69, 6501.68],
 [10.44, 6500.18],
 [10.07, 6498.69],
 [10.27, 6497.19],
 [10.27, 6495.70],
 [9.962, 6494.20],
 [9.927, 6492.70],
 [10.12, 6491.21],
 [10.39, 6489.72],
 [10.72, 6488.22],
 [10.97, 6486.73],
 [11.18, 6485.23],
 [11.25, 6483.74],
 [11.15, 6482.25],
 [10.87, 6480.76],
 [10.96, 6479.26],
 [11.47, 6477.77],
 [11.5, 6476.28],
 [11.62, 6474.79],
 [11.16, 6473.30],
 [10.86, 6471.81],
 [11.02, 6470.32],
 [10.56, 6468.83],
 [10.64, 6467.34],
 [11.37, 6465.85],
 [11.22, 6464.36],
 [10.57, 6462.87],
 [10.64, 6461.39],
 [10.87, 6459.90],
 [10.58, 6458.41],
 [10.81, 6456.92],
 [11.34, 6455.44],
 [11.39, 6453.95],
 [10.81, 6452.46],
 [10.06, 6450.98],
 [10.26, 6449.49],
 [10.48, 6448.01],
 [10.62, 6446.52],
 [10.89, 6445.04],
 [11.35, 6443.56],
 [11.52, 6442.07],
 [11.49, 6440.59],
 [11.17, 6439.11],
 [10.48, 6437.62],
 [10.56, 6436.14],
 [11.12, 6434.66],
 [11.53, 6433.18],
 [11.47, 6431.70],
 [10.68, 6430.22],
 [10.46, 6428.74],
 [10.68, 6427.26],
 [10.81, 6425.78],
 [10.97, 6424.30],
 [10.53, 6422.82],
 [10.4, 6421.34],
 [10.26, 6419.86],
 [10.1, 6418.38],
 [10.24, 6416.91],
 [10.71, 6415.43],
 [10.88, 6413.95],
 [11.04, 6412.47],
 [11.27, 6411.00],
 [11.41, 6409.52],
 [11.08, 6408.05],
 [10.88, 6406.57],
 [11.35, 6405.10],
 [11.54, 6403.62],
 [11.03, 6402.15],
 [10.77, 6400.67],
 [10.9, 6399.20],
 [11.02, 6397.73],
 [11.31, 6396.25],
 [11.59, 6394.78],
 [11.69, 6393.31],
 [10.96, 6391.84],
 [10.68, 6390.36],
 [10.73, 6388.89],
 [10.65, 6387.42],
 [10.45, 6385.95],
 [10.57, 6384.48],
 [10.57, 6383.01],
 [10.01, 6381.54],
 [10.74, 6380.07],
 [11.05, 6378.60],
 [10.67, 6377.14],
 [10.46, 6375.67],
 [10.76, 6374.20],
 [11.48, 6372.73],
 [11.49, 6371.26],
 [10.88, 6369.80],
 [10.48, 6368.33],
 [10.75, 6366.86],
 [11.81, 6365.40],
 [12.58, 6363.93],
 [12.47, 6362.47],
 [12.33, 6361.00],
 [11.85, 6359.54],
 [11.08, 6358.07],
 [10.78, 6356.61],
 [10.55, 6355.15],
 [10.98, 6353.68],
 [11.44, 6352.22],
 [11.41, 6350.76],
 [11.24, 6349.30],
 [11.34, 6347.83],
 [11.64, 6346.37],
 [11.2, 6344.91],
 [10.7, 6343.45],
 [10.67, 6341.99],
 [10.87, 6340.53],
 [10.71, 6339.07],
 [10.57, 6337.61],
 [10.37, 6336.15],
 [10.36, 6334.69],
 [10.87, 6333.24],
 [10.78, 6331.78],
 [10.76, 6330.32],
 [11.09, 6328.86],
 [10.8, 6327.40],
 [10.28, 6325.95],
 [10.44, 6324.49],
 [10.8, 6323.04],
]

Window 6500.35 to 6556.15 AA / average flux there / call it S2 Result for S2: 12.3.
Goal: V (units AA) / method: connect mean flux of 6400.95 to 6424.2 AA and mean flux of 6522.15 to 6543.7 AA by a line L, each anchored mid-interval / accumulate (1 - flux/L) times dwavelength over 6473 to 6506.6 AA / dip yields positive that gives 0.1 AA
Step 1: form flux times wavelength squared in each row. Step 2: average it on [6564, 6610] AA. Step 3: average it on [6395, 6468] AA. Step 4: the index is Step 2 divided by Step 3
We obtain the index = 2.0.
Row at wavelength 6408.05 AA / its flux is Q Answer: 11.08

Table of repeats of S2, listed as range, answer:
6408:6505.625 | 10.8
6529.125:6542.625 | 10.8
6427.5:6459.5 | 10.9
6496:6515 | 10.9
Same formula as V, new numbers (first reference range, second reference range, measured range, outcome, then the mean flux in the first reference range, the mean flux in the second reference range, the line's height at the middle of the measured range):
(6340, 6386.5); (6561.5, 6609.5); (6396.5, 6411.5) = 3.41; 11.1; 29.1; 14.4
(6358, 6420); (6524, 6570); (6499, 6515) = 9.38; 11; 31.7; 26.5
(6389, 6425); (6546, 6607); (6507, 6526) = 9.93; 10.9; 30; 23.3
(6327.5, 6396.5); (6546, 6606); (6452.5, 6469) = 7.47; 11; 30.4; 20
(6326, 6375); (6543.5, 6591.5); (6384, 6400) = 4.87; 11.1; 35.5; 15.8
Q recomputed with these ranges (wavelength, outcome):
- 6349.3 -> 11.24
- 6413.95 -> 10.88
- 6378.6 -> 11.05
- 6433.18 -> 11.53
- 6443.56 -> 11.35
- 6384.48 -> 10.57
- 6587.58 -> 13.73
